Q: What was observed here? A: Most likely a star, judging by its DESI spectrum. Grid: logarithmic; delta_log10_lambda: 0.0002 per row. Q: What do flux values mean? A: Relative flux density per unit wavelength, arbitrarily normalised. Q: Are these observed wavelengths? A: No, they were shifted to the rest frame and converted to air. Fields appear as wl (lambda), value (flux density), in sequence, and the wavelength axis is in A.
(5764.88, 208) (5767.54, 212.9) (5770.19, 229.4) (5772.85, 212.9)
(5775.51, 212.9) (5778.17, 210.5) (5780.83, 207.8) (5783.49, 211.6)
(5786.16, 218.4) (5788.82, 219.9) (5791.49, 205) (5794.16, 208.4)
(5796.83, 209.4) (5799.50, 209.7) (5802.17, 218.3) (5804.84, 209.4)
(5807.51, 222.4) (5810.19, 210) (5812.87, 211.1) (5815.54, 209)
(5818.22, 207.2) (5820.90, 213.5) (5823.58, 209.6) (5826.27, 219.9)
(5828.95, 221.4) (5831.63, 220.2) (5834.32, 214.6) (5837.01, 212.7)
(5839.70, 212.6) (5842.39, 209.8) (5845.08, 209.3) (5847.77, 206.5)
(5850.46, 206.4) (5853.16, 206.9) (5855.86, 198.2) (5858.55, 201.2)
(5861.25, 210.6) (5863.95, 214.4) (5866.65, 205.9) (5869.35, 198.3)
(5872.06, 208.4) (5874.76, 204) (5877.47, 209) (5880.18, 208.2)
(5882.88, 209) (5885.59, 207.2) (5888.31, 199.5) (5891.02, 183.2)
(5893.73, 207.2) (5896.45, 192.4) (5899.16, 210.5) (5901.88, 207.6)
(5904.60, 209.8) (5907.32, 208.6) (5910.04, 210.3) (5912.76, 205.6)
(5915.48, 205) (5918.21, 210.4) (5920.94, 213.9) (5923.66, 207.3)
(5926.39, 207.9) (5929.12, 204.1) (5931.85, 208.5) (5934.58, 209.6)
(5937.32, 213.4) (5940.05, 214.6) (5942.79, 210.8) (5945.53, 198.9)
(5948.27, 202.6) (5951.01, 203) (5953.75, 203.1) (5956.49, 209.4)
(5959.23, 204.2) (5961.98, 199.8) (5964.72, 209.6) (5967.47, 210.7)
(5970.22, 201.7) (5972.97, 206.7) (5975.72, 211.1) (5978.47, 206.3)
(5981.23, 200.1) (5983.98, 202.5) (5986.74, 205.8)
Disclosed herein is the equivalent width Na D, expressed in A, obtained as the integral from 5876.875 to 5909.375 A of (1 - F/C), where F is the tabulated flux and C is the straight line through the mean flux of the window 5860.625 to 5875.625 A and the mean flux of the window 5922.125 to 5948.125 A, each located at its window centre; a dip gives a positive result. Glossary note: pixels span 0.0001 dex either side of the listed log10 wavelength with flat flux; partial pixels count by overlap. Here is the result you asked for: 0.5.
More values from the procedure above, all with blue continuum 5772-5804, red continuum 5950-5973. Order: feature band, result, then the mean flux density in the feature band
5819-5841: -0.5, 215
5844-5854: 0.1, 207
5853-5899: 1.1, 204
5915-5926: -0.1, 209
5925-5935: 0.0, 207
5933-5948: -0.2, 209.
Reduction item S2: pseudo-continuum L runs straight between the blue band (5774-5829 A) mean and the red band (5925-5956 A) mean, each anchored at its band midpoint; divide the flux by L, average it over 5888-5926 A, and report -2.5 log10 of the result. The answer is 0.02 mag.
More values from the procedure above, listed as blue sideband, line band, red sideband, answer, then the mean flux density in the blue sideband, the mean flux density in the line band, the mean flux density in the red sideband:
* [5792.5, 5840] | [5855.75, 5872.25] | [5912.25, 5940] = 0.030 mag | 213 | 206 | 209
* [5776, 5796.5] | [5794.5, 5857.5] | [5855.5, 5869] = -0.014 mag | 212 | 212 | 206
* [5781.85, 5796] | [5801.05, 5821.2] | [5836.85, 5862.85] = -0.010 mag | 212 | 213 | 207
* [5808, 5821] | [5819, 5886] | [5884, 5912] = -0.011 mag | 211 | 210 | 204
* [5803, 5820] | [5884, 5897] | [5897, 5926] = 0.058 mag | 212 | 198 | 208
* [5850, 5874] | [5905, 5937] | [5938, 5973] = -0.014 mag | 206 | 209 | 206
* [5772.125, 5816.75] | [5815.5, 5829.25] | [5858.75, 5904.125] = -0.018 mag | 212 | 213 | 205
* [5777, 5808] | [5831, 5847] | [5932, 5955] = -0.010 mag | 212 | 213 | 207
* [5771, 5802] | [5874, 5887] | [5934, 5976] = 0.008 mag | 212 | 207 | 207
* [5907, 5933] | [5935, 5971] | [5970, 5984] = 0.000 mag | 208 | 206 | 205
